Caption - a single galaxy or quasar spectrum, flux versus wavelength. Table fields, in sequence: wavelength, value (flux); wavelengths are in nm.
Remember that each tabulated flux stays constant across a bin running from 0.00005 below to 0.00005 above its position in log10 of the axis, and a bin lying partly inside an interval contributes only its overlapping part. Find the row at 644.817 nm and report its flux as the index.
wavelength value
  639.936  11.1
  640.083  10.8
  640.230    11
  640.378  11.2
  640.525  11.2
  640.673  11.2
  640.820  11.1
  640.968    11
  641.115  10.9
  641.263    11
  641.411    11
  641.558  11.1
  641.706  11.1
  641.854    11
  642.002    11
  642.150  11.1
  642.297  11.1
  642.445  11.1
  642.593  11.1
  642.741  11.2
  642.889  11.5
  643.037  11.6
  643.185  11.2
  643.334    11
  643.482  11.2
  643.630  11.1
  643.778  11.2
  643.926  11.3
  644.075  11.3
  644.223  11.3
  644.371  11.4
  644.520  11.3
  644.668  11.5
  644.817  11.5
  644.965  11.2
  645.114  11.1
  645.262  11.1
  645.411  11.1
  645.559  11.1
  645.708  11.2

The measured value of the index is 11.5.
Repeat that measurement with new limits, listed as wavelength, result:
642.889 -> 11.5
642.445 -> 11.1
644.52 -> 11.3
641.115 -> 10.9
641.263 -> 11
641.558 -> 11.1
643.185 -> 11.2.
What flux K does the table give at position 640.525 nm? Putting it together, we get 11.2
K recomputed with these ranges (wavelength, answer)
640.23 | 11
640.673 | 11.2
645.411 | 11.1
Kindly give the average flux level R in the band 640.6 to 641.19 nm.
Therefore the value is 11.1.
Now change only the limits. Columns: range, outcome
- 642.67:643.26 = 11.4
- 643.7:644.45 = 11.3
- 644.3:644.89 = 11.4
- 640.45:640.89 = 11.2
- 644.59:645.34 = 11.3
